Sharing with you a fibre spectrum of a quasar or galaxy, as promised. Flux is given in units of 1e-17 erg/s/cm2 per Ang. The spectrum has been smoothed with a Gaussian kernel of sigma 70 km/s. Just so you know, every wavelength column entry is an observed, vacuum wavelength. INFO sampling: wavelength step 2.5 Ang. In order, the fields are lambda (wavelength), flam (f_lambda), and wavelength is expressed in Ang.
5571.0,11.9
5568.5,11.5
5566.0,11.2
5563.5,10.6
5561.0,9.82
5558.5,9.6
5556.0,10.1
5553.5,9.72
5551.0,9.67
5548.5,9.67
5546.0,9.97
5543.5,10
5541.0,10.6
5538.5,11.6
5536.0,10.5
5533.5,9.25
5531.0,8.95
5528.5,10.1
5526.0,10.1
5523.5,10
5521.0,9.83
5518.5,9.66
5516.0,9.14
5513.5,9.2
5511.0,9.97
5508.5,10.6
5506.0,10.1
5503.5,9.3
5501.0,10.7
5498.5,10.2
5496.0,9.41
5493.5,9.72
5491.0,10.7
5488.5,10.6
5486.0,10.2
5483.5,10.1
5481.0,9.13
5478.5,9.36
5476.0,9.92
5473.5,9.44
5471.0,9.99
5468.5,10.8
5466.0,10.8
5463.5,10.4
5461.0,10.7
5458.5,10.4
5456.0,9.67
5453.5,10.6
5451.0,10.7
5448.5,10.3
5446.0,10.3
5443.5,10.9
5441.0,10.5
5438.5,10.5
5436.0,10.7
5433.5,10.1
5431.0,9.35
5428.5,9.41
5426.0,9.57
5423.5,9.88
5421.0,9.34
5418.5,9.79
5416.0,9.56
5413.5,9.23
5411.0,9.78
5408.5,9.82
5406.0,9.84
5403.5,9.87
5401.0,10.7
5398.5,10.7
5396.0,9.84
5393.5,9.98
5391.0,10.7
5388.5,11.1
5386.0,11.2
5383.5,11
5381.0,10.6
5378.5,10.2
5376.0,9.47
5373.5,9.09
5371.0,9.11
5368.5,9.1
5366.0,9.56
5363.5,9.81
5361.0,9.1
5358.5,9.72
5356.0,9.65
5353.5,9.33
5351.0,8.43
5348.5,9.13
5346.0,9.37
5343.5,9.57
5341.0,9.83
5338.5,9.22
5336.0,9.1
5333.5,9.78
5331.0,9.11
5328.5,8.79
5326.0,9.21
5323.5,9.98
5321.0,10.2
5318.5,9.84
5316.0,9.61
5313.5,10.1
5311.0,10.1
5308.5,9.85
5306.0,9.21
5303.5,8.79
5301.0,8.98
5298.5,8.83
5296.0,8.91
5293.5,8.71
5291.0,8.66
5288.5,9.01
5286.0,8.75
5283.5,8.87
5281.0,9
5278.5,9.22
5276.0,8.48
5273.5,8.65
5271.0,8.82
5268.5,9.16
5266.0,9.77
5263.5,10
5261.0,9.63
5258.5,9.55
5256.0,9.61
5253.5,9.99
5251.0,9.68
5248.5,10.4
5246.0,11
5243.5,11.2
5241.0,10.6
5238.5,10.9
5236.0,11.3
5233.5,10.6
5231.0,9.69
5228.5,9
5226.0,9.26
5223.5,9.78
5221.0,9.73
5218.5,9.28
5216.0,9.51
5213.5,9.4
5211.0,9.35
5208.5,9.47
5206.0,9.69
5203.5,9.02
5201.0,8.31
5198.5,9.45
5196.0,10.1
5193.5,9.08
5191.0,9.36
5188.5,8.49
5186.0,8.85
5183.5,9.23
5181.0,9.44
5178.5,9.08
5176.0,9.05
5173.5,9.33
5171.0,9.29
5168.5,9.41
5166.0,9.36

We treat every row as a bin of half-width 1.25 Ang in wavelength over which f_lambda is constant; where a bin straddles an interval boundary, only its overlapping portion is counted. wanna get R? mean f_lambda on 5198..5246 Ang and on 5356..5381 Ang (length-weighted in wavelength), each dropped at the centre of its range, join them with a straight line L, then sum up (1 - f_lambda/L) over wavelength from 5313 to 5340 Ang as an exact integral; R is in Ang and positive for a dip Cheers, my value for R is 0.23 Ang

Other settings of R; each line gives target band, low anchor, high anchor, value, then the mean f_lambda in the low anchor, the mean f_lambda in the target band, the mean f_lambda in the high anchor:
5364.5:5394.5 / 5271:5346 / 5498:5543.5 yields -1.9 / 9.25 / 10.1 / 9.99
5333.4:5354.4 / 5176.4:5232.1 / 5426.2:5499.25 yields 1.0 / 9.29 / 9.28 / 10.2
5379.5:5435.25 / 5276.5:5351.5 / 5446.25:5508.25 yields -1.7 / 9.27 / 10.1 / 10.1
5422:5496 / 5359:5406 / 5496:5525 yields -1.6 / 10.1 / 10.1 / 9.86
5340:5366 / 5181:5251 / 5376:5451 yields 1.6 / 9.7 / 9.4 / 10.2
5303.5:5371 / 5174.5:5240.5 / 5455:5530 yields 1.8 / 9.49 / 9.47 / 10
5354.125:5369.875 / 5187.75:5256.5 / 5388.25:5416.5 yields 0.8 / 9.77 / 9.48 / 10.1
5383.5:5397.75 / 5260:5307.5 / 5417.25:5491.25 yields -1.3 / 9.02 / 10.6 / 10.1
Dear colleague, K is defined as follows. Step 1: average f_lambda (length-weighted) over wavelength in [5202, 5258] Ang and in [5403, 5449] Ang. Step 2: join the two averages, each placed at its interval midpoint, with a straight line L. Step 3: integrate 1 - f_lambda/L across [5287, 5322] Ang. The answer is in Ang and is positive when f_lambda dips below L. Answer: 2.1 Ang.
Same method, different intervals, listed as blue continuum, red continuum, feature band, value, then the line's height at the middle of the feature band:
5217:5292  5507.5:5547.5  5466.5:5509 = -0.44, 9.92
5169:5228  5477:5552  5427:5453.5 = -1.34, 9.79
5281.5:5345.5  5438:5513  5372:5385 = -0.55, 9.67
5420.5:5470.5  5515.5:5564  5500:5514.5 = 0.11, 10.1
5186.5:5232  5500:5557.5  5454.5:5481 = -0.76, 9.82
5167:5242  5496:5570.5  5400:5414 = -0.07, 9.85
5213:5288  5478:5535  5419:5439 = -0.06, 9.8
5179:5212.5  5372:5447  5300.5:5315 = 0.22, 9.68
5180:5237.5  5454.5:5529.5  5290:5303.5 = 1.14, 9.63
